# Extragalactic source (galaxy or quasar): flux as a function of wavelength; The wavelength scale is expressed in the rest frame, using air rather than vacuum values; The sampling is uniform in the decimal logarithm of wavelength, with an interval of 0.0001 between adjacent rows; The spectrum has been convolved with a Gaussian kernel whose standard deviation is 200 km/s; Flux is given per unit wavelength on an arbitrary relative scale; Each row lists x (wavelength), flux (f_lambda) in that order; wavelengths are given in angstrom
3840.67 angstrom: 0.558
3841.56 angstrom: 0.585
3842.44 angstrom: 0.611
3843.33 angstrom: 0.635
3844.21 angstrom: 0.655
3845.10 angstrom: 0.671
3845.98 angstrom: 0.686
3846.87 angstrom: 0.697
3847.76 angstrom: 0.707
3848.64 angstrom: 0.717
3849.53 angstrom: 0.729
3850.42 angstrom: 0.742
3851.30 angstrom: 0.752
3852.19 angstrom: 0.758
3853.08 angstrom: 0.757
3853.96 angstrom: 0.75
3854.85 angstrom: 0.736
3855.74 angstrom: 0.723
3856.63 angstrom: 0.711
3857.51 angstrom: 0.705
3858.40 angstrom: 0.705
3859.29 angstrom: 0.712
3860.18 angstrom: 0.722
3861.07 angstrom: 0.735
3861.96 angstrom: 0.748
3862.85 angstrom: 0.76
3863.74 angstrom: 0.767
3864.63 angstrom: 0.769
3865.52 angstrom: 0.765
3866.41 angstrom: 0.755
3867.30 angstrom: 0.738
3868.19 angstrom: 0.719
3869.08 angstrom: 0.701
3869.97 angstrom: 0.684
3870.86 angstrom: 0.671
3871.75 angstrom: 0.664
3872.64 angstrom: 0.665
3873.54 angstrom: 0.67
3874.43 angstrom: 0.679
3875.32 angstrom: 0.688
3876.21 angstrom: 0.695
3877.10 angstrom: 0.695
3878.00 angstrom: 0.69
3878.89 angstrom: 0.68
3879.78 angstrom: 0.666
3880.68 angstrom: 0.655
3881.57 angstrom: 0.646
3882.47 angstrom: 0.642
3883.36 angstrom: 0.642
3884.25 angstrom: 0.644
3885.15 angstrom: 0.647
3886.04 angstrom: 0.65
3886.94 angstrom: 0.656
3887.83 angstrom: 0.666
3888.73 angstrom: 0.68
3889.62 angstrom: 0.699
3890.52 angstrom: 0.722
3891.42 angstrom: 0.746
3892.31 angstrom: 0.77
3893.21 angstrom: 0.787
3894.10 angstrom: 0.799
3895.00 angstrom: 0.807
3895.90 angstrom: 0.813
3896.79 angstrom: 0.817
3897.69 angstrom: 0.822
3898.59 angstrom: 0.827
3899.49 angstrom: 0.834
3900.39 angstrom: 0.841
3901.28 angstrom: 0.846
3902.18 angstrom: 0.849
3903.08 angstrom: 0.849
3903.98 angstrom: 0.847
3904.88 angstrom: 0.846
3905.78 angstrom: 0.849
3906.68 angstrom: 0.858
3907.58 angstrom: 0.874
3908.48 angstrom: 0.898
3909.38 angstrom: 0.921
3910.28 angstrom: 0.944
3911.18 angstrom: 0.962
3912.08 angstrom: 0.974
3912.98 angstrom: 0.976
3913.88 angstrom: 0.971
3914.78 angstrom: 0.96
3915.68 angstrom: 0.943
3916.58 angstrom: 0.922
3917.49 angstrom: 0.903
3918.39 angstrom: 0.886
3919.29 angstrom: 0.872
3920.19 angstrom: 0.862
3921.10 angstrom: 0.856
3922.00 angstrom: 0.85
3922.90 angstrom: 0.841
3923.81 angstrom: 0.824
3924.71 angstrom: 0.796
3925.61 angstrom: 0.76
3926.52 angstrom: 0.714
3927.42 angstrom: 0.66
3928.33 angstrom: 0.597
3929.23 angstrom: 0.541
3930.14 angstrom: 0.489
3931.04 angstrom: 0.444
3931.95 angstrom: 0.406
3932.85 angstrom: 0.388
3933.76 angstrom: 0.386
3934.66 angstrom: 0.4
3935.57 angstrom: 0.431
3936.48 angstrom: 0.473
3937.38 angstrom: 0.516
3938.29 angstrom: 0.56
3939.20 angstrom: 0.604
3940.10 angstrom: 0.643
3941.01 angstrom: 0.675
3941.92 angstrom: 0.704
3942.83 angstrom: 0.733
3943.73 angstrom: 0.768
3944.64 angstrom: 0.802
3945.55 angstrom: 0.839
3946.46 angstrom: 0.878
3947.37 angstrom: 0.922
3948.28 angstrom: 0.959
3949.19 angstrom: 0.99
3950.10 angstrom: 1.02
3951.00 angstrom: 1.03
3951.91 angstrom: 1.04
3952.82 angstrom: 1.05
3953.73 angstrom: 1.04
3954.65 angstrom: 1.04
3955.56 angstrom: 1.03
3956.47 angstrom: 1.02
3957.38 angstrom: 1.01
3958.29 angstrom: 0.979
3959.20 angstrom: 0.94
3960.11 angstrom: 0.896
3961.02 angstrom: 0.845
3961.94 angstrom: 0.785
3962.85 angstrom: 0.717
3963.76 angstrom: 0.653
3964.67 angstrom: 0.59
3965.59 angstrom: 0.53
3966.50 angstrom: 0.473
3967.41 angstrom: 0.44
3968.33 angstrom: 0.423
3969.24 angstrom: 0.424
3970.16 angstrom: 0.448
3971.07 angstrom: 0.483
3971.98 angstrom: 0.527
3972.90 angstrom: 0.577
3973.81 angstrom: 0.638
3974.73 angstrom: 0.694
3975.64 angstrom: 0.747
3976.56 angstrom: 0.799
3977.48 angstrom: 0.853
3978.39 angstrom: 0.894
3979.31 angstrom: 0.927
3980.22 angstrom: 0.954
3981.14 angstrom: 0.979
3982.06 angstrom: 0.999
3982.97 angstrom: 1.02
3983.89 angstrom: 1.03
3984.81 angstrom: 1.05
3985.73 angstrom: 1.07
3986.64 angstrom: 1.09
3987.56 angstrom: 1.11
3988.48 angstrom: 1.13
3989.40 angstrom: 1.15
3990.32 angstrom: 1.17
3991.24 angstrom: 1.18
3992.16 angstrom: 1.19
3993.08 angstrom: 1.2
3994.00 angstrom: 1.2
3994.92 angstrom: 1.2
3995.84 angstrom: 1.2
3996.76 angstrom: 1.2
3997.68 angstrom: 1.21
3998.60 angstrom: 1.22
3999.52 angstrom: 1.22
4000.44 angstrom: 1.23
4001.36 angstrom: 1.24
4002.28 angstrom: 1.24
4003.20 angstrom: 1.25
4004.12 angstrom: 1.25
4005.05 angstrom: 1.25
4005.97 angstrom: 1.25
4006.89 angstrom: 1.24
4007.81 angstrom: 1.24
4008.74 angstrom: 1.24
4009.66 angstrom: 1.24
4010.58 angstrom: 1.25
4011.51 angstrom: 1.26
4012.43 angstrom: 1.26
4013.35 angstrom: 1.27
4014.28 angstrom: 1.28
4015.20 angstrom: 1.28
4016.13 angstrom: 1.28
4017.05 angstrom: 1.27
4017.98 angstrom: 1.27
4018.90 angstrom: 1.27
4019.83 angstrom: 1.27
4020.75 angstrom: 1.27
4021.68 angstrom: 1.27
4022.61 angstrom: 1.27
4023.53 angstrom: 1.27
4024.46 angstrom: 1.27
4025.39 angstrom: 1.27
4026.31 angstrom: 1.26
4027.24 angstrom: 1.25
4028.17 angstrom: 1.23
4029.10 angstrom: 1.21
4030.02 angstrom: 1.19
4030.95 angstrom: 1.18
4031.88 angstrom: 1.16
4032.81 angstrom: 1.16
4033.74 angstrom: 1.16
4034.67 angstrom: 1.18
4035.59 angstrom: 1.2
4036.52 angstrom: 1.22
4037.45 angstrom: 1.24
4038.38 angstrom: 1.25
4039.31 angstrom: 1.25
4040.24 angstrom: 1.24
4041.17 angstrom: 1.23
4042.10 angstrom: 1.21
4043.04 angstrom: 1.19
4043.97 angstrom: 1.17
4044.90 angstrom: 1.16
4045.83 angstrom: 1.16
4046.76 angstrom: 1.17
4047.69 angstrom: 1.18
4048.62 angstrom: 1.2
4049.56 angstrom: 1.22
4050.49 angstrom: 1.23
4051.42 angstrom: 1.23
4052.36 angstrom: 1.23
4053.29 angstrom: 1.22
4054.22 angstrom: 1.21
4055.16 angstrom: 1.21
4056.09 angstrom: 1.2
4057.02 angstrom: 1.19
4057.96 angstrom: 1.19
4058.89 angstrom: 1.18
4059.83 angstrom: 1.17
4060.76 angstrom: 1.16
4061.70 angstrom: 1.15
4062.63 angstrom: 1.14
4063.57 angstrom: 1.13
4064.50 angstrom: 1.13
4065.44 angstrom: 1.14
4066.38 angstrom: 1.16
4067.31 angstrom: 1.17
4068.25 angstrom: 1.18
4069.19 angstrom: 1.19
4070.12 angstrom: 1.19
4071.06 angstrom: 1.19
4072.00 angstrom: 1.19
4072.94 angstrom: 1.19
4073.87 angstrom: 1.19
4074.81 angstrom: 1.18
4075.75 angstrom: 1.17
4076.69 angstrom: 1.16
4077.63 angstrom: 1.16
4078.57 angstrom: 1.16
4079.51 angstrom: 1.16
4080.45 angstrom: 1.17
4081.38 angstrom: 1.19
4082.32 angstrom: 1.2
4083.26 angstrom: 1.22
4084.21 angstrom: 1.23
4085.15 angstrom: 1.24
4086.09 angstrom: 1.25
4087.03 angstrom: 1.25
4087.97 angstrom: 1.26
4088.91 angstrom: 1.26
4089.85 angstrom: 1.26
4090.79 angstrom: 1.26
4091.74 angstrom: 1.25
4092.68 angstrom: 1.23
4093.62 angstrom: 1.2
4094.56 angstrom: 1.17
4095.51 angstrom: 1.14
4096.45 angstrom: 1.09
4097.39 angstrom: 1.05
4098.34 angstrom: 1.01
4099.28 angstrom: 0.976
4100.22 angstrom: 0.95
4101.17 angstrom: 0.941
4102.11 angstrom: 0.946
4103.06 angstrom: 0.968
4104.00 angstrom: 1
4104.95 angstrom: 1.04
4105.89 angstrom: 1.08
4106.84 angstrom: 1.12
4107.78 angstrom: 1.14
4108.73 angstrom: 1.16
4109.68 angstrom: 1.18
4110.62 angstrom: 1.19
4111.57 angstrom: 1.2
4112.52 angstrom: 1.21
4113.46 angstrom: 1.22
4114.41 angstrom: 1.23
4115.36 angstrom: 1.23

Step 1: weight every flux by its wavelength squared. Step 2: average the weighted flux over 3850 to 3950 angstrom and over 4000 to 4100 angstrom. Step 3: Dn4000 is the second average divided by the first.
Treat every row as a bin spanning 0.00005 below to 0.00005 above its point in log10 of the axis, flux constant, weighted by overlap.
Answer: 1.7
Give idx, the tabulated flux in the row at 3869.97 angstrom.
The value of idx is 0.684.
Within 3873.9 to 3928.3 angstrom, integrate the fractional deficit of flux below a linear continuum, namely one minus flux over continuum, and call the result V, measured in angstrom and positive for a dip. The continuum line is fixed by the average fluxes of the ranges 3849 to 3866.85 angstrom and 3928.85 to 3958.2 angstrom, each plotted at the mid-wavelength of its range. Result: -3.6 angstrom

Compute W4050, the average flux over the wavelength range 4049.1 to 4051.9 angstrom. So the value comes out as 1.23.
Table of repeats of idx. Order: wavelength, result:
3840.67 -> 0.558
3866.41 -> 0.755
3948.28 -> 0.959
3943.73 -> 0.768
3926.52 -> 0.714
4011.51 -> 1.26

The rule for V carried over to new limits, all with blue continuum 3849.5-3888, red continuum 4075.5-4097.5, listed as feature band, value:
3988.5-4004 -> -3.3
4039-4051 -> -1.0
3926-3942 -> 6.0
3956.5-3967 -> 1.6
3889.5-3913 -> -2.0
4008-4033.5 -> -4.8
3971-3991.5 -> 0.9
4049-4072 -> -0.9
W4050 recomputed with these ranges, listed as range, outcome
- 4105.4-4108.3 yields 1.11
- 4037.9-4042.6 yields 1.23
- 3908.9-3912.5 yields 0.95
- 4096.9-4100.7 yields 0.997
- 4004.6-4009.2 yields 1.24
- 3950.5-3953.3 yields 1.04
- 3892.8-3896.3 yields 0.802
